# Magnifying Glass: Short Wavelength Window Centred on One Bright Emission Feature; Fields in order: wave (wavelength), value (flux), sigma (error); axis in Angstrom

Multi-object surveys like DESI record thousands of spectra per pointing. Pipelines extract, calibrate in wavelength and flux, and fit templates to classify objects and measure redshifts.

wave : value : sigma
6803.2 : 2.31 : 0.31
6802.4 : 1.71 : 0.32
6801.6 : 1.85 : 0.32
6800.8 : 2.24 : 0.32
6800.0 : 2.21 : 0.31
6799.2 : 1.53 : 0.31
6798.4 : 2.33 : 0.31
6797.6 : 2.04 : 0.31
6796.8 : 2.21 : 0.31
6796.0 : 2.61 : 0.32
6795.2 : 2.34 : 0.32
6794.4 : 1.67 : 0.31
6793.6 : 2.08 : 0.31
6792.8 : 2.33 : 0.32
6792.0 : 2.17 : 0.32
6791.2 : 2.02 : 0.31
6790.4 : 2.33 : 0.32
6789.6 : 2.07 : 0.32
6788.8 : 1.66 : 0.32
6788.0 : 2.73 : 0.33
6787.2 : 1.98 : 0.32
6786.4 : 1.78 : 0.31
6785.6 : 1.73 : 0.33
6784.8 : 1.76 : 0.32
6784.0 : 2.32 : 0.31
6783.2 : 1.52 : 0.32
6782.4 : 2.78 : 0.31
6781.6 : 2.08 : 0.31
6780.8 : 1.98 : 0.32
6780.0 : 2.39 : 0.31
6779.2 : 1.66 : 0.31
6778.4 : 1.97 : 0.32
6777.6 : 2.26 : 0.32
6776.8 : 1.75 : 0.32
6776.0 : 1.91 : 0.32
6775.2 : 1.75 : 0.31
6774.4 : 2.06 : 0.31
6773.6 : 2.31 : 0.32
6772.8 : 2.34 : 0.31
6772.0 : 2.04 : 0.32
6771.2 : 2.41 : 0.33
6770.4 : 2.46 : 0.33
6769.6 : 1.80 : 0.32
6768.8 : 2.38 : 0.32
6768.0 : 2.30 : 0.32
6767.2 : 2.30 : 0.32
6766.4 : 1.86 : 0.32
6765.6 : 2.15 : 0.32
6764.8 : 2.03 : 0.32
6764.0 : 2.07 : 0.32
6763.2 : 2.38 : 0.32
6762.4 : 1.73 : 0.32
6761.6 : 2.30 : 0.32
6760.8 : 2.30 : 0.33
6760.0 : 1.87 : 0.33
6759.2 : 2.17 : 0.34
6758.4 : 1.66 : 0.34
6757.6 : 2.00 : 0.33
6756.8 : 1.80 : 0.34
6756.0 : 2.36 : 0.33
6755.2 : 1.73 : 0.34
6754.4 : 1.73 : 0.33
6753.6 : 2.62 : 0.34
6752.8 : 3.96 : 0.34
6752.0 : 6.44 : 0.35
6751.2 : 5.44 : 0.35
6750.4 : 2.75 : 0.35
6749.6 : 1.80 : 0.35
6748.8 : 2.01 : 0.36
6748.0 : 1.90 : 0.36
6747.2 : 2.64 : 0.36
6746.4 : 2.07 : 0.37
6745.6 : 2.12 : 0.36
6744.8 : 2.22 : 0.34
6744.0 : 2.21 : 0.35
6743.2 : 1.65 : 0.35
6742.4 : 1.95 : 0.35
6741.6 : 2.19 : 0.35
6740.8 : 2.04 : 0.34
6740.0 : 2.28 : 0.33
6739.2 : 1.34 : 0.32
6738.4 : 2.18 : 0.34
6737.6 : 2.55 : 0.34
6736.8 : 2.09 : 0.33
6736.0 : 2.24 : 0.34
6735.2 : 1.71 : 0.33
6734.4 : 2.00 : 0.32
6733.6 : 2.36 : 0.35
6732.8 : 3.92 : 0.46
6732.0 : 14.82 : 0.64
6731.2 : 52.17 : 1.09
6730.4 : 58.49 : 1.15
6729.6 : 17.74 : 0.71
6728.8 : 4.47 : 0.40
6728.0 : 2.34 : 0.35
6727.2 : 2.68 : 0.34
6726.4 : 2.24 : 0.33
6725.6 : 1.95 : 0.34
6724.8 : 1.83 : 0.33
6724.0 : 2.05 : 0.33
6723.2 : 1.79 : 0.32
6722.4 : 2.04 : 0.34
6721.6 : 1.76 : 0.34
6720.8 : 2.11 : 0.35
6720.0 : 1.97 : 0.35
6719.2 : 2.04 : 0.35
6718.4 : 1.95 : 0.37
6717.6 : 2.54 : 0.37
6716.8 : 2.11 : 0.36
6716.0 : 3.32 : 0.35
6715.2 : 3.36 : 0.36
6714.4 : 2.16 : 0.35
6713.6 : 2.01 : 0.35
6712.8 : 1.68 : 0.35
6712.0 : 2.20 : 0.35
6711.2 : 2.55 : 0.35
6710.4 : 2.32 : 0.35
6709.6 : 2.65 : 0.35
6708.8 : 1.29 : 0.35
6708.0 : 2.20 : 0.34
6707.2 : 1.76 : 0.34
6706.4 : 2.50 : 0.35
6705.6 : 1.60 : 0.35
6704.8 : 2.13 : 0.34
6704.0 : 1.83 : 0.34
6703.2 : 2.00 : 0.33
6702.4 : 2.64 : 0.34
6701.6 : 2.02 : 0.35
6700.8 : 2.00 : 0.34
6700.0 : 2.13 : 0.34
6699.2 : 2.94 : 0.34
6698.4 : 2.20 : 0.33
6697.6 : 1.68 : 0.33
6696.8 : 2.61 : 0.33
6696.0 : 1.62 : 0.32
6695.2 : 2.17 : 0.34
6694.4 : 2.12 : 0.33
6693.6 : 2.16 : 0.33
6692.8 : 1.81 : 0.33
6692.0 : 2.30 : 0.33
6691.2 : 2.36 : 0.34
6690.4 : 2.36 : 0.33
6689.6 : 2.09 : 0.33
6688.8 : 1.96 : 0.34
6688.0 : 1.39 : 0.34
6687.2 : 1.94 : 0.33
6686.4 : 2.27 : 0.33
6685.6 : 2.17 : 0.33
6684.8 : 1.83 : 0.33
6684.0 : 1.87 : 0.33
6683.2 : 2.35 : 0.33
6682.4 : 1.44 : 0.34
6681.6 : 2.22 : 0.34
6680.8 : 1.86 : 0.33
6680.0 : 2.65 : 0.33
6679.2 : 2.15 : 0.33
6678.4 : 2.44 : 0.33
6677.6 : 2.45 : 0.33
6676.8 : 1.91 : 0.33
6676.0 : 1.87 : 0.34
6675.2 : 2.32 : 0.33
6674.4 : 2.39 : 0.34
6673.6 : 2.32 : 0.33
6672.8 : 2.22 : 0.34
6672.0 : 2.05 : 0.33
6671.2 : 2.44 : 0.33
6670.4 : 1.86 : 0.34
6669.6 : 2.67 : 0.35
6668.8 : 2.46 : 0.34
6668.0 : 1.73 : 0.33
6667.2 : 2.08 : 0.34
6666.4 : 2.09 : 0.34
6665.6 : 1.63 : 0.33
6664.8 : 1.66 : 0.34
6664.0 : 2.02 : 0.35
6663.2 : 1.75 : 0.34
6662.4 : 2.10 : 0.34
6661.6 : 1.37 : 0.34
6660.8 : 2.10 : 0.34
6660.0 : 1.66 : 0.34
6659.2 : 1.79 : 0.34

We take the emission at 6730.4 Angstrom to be Halpha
